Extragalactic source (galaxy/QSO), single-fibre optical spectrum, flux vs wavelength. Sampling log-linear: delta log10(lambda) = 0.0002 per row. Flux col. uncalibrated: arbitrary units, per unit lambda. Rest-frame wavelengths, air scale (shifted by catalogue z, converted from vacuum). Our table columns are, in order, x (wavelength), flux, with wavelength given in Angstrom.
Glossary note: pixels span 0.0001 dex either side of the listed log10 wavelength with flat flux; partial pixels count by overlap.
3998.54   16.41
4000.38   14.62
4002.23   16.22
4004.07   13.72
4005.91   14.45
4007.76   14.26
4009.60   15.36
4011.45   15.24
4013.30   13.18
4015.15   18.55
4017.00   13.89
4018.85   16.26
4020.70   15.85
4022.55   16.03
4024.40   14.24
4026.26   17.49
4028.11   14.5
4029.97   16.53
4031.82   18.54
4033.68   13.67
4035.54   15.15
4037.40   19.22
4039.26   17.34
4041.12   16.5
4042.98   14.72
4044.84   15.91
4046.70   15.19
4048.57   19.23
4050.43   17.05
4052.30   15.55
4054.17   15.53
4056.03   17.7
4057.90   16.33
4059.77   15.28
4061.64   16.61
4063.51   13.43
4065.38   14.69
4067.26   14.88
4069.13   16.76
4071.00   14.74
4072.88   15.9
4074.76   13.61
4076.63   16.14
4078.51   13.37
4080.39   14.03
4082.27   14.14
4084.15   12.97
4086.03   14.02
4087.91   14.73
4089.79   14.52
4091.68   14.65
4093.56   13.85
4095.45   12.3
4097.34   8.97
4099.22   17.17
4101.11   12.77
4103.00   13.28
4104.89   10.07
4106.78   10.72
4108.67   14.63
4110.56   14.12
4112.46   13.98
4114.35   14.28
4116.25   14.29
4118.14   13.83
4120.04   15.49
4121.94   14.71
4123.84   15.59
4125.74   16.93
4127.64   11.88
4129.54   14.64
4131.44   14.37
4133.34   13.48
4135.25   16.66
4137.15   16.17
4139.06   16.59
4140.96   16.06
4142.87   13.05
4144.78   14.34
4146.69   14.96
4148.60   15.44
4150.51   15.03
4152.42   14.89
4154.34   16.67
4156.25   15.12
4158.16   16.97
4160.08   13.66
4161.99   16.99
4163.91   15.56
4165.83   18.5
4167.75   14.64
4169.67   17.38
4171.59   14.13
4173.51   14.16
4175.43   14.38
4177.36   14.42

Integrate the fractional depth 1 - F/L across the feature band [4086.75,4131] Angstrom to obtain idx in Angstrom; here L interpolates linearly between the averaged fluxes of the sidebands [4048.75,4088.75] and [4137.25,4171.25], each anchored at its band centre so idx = 4.6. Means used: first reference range 15.2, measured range 13.8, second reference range 15.6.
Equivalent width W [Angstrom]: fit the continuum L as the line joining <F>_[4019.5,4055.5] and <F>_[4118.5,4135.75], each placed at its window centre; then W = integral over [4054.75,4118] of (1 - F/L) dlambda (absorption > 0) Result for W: 5.1 Angstrom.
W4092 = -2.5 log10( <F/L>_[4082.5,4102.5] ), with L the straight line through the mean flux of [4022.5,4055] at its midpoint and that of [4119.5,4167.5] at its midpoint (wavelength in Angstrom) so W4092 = 0.16 mag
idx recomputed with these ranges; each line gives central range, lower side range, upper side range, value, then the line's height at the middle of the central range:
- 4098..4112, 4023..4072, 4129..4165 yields 2.18 Angstrom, 15.6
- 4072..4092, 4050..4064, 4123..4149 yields 1.67 Angstrom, 15.7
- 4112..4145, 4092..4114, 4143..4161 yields -1.69 Angstrom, 14.1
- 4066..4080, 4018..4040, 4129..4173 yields 0.82 Angstrom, 15.9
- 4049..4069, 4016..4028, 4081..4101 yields -1.73 Angstrom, 14.6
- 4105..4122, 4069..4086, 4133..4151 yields 1.30 Angstrom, 14.9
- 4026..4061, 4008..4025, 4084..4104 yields -3.85 Angstrom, 14.8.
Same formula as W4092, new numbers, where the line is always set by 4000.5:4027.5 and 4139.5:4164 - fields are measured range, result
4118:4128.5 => 0.03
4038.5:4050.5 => -0.08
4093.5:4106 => 0.22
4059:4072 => 0.01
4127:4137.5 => 0.06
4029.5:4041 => -0.10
